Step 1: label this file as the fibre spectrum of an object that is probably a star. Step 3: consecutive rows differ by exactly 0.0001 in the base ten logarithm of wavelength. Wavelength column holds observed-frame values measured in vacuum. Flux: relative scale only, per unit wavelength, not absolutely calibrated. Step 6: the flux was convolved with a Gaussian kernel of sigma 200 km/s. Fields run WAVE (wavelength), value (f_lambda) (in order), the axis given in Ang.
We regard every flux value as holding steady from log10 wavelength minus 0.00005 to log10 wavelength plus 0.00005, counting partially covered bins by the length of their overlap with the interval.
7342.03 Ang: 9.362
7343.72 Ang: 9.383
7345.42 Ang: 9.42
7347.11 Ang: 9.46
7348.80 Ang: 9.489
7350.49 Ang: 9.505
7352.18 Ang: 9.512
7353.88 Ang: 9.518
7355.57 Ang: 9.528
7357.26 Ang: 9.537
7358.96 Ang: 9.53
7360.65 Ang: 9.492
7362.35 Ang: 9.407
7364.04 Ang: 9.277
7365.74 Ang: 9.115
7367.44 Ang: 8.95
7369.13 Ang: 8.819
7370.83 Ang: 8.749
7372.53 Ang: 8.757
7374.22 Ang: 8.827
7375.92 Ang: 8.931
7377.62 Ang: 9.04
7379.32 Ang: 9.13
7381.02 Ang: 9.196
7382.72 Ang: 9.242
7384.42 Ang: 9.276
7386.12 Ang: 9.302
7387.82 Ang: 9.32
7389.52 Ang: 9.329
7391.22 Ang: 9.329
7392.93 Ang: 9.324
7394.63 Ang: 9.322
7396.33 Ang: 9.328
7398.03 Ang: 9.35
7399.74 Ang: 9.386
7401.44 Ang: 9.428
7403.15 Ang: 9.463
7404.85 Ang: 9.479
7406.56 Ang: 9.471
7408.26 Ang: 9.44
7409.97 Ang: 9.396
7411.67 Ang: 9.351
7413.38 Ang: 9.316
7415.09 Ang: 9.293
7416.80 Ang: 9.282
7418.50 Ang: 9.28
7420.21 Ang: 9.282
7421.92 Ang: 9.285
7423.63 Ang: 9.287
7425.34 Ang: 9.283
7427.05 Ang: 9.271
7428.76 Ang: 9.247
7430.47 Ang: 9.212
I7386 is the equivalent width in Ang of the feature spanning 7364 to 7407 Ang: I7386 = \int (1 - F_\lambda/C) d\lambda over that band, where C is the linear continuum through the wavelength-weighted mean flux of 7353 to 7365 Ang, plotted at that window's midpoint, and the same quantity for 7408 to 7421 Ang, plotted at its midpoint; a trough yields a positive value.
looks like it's 0.93 Ang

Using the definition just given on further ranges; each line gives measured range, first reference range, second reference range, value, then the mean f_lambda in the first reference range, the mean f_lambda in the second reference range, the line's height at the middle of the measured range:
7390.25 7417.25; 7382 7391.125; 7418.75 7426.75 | -0.24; 9.3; 9.28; 9.29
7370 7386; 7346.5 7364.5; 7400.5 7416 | 0.71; 9.49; 9.4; 9.45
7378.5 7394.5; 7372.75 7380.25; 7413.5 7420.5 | -0.40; 8.97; 9.29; 9.05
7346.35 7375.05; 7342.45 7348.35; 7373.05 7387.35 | 0.07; 9.41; 9.12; 9.28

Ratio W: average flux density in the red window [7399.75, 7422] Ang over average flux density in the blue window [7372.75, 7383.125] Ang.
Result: 1.04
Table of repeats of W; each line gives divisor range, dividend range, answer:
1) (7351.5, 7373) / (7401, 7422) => 1.01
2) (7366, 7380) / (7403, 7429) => 1.05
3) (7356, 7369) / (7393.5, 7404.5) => 1.01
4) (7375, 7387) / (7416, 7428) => 1.01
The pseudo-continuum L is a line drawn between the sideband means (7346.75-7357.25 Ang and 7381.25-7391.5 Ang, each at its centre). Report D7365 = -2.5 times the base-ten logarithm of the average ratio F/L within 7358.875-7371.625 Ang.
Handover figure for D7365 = 0.033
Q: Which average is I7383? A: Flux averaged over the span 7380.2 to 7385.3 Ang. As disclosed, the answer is 9.24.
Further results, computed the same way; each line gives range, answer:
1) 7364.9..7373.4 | 8.88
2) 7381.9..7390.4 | 9.3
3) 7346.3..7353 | 9.5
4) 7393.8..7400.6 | 9.35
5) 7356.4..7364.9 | 9.45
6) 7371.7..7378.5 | 8.89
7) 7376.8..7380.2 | 9.08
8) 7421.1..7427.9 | 9.28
